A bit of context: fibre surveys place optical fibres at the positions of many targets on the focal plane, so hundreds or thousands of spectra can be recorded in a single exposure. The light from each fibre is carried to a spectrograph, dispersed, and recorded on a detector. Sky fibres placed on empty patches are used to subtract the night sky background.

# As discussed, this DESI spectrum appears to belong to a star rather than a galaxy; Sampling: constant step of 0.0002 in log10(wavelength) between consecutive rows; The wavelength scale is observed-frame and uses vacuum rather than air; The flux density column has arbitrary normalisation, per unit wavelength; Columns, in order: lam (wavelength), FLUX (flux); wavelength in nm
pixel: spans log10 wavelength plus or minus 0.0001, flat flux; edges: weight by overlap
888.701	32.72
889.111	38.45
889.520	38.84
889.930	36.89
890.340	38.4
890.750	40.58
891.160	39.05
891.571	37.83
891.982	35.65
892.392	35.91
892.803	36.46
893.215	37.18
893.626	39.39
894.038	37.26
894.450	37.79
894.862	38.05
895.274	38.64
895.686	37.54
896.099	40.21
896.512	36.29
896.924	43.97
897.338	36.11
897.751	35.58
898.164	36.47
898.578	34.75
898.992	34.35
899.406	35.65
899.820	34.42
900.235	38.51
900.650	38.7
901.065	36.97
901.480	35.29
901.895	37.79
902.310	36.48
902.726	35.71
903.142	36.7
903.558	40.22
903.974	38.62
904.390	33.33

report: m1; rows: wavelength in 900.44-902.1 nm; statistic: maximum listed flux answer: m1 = 38.7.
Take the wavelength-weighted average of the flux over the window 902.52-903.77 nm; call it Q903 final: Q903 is 37.6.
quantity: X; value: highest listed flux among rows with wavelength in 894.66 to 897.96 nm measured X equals 43.97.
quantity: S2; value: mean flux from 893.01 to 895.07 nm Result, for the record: 37.9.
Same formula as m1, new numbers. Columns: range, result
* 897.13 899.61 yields 36.47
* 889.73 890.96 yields 40.58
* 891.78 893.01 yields 36.46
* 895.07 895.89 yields 38.64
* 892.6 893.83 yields 39.39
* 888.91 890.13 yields 38.84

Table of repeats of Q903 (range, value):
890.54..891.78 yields 39.1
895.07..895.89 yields 38.1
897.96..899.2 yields 35.2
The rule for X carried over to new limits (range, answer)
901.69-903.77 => 40.22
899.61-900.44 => 38.51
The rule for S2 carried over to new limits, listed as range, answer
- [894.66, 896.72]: 38.2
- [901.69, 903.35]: 36.7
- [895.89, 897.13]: 40.2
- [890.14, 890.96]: 39.5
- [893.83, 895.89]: 37.9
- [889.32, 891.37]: 38.7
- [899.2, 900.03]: 35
